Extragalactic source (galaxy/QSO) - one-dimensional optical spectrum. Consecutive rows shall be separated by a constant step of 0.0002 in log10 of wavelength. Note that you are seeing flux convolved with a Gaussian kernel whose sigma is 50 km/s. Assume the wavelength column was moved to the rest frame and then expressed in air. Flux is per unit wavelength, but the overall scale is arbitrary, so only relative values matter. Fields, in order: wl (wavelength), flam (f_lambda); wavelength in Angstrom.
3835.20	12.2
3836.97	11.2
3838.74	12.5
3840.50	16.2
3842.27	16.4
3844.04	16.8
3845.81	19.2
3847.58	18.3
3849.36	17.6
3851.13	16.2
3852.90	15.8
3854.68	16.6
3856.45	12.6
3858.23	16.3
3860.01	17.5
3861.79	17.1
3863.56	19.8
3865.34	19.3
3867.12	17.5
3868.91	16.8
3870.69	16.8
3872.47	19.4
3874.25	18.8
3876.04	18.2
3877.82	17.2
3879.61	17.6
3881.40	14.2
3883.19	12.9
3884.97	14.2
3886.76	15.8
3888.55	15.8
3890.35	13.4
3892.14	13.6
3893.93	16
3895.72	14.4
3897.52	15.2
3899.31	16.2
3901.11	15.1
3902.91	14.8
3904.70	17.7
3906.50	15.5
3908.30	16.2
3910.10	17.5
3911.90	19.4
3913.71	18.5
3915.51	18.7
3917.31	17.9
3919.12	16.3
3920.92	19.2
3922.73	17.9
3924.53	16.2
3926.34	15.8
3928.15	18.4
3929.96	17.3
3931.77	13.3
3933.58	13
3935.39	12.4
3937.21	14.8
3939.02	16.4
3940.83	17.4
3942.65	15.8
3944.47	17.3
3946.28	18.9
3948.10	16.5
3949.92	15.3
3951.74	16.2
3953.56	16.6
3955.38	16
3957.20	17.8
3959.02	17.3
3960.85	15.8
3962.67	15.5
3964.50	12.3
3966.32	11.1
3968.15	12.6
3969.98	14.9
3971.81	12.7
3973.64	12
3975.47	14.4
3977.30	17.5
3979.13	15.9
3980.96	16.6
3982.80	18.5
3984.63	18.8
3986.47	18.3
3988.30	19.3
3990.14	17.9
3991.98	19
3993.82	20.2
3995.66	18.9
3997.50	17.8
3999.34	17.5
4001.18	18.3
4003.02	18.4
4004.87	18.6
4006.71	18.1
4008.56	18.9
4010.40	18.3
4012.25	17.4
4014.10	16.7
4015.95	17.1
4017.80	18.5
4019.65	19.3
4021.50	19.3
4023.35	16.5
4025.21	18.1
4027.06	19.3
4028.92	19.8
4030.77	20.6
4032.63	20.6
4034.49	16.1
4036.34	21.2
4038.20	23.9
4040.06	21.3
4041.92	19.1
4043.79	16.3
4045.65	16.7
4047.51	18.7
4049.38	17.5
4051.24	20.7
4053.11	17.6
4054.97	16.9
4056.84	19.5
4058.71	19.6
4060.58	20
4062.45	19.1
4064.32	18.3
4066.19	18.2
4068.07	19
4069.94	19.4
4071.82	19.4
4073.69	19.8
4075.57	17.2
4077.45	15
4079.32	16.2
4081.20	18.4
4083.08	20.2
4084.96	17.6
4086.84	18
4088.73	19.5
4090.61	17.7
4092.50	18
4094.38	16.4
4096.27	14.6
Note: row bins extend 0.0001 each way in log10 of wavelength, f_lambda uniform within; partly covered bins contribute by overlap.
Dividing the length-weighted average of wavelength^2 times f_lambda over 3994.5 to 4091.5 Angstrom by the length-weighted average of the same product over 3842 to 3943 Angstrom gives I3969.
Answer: 1.22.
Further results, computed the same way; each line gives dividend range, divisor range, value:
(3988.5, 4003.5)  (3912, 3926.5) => 1.09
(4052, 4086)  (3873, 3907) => 1.29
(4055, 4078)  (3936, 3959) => 1.20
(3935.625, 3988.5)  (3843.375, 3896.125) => 1.01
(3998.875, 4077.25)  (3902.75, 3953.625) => 1.19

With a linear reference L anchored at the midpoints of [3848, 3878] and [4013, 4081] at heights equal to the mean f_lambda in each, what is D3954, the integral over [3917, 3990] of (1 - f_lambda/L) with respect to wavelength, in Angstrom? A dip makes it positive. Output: 7.9 Angstrom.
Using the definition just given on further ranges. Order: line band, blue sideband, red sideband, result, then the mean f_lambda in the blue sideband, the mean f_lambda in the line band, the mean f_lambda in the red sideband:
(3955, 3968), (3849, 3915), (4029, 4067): 2.0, 16.4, 14.9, 19.1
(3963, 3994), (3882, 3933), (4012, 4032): 3.0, 16.2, 15.9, 18.5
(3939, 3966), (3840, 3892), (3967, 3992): 0.1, 16.7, 16.2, 16.2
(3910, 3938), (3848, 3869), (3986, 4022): 1.5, 17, 16.6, 18.4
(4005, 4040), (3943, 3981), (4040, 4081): -3.5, 15.4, 18.9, 18.4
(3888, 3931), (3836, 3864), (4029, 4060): 1.4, 16.2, 16.5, 19.2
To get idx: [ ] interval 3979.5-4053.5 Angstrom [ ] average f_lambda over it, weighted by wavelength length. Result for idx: 18.6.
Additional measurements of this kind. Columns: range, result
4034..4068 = 19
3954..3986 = 15.3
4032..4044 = 20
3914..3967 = 16.2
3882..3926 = 16.2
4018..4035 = 18.9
